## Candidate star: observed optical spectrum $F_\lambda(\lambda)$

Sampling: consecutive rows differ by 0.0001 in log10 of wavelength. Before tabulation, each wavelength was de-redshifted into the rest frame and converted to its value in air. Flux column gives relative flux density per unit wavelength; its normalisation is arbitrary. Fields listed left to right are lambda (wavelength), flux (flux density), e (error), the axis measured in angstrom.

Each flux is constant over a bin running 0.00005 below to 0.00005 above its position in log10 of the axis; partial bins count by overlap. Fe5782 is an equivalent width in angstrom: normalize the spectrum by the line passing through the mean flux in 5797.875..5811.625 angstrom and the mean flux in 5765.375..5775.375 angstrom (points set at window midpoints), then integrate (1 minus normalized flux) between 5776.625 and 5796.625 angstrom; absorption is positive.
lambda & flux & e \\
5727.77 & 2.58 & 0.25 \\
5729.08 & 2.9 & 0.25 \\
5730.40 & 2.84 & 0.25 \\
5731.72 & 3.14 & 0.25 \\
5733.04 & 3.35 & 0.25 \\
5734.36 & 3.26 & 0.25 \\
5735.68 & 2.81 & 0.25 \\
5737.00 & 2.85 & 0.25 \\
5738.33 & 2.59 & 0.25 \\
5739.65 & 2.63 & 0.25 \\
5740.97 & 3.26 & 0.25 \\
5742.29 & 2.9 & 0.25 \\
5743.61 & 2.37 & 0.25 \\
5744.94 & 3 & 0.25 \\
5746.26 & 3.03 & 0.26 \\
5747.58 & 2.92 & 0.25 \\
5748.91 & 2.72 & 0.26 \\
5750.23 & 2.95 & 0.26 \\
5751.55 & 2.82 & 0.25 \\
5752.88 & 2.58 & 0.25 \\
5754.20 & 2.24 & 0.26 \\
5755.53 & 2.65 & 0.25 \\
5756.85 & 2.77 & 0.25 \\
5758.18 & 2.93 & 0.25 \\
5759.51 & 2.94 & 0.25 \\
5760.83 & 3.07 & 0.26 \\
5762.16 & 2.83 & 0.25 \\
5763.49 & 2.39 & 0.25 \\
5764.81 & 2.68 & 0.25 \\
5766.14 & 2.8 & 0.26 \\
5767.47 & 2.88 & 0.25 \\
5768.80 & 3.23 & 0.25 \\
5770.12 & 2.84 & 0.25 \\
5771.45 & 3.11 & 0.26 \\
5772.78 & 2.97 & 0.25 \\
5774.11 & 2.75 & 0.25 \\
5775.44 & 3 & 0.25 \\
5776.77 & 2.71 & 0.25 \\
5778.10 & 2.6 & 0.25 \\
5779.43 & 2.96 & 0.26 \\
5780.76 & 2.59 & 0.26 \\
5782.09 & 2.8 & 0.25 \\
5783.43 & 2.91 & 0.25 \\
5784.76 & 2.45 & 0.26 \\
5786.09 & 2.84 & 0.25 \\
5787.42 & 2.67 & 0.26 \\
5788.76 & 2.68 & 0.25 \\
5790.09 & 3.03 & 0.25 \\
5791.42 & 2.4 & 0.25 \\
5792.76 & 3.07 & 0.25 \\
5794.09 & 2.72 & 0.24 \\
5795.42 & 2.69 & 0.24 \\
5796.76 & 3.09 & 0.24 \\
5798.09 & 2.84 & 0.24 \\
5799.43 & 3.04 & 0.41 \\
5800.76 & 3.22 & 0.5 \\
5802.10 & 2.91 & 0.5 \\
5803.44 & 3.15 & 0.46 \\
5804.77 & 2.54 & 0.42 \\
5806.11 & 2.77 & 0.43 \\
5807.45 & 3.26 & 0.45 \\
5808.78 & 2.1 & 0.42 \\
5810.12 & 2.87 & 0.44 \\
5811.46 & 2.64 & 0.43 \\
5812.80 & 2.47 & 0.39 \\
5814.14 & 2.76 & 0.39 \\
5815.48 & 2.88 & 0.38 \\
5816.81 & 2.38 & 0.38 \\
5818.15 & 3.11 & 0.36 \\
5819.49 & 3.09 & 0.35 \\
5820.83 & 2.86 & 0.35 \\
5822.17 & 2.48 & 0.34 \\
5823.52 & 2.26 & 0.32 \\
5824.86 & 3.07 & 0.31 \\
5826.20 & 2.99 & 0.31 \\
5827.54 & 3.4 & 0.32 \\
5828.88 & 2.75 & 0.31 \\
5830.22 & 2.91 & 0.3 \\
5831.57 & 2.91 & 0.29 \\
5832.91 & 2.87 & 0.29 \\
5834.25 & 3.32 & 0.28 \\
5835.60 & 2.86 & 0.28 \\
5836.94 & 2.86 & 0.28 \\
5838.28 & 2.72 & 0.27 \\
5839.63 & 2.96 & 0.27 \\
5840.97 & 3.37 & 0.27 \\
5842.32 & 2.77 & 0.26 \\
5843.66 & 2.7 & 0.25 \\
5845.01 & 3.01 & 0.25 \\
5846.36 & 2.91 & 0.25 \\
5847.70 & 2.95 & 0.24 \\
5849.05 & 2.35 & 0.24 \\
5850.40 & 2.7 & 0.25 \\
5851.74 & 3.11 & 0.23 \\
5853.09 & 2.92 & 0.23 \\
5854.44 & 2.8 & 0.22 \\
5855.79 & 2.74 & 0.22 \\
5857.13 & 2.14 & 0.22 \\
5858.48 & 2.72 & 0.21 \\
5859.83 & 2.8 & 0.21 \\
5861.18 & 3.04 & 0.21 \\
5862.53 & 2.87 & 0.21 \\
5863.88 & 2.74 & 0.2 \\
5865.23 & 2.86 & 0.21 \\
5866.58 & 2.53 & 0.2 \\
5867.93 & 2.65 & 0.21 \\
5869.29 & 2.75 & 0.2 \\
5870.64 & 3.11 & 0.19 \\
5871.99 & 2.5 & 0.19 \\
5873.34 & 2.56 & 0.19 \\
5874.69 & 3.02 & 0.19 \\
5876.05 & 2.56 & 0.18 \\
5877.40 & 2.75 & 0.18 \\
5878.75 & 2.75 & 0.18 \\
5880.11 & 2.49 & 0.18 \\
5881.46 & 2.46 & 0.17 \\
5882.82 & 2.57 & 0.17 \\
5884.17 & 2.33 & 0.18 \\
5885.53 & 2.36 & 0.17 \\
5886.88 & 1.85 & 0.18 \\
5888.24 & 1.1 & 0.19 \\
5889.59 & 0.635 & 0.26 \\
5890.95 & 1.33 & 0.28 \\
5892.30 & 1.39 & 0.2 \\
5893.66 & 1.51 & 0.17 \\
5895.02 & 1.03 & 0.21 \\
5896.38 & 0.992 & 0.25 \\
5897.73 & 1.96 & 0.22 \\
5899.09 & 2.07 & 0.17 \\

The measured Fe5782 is 1.0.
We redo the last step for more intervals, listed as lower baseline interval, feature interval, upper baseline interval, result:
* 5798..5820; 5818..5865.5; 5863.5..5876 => -1.4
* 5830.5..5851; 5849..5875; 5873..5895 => -2.9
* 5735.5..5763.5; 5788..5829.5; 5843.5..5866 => -0.5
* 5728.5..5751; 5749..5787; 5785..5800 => 0.9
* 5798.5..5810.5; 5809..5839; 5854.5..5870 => -0.1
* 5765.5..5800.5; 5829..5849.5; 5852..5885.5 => -1.2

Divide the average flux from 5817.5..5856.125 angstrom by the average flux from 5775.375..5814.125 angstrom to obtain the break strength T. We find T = 1.04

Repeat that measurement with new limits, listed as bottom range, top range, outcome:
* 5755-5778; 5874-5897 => 0.68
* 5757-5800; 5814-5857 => 1.01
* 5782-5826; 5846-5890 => 0.92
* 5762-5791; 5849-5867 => 0.98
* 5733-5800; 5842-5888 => 0.95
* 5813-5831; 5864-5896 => 0.78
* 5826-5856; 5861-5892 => 0.83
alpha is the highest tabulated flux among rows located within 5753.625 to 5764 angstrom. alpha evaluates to 3.07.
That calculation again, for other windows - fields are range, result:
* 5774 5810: 3.26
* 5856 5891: 3.11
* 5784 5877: 3.4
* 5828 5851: 3.37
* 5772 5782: 3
